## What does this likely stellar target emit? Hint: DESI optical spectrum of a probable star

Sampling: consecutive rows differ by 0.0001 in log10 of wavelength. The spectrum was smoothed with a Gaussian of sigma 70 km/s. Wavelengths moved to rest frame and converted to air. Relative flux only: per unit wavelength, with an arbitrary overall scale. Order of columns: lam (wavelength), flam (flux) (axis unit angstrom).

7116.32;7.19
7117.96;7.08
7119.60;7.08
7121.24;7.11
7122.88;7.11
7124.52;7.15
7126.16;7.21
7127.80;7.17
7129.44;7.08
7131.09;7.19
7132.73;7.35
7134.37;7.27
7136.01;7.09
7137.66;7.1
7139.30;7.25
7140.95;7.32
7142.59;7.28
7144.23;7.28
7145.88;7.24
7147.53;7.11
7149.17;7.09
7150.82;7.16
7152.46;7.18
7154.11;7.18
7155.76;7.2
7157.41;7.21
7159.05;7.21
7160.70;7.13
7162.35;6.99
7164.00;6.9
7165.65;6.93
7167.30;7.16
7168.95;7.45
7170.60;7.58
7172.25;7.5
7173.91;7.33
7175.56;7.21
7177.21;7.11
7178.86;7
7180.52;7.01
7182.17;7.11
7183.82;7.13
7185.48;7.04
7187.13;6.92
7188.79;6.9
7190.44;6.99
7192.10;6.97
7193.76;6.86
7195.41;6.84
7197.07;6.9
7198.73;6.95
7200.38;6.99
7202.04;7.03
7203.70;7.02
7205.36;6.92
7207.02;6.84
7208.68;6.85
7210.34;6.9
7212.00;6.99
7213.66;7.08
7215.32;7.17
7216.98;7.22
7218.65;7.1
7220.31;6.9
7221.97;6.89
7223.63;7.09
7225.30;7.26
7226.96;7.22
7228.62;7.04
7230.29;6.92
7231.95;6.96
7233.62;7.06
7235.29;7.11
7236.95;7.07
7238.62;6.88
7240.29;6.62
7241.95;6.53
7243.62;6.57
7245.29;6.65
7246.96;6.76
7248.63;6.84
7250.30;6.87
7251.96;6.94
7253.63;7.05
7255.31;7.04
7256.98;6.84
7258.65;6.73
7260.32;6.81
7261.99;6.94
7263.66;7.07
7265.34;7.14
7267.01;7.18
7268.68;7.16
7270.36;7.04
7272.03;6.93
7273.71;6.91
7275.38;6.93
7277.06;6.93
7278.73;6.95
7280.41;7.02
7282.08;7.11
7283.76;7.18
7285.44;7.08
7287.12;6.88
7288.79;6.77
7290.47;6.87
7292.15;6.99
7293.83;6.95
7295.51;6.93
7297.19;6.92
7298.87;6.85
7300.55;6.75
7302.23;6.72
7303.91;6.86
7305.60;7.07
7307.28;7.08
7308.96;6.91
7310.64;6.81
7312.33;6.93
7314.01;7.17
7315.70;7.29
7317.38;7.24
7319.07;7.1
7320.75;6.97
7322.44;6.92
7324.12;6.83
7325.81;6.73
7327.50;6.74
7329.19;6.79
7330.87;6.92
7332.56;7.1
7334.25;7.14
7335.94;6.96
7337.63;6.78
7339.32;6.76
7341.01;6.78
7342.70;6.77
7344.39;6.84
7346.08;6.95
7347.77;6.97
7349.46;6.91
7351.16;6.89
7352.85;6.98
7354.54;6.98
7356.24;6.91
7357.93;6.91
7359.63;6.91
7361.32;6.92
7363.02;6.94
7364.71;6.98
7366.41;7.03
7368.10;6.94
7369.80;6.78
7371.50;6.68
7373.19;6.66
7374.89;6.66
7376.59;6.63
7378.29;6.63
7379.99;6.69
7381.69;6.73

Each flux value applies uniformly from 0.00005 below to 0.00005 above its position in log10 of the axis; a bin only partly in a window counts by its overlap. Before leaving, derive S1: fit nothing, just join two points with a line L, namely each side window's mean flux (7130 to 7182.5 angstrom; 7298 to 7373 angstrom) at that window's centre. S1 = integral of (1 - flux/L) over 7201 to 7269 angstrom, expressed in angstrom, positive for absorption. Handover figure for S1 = 1.1 angstrom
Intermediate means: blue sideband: 7.19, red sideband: 6.92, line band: 6.96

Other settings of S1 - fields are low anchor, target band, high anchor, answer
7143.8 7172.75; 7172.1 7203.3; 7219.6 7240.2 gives 0.4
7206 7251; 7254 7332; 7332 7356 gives -0.4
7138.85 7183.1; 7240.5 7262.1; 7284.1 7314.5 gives 0.6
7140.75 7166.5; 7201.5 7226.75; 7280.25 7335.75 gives 0.2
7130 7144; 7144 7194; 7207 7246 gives 0.0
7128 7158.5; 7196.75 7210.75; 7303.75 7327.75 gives 0.4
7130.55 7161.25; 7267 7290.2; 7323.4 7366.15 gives 0.0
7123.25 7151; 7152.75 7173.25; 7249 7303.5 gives -0.2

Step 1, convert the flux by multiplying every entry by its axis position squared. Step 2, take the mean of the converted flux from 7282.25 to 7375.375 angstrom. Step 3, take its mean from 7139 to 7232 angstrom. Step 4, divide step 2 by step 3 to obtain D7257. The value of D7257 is 1.02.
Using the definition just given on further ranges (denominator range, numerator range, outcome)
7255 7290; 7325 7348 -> 1.00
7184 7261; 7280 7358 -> 1.03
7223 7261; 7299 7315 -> 1.02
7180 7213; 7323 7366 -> 1.03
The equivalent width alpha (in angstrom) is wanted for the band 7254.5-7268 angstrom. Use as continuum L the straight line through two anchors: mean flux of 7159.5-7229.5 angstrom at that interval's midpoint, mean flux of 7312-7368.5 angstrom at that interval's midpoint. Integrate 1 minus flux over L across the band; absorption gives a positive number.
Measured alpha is 0.1 angstrom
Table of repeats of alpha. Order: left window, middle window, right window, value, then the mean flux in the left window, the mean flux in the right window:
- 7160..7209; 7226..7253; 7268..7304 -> 0.44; 7.05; 6.94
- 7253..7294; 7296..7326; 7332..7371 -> -0.04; 6.98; 6.91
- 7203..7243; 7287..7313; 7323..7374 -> 0.11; 6.98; 6.88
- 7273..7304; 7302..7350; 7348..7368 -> 0.01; 6.93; 6.94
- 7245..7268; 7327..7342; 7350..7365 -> 0.09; 6.93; 6.93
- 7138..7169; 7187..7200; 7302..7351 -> 0.35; 7.17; 6.93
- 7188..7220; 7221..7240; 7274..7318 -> -0.16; 6.97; 6.97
